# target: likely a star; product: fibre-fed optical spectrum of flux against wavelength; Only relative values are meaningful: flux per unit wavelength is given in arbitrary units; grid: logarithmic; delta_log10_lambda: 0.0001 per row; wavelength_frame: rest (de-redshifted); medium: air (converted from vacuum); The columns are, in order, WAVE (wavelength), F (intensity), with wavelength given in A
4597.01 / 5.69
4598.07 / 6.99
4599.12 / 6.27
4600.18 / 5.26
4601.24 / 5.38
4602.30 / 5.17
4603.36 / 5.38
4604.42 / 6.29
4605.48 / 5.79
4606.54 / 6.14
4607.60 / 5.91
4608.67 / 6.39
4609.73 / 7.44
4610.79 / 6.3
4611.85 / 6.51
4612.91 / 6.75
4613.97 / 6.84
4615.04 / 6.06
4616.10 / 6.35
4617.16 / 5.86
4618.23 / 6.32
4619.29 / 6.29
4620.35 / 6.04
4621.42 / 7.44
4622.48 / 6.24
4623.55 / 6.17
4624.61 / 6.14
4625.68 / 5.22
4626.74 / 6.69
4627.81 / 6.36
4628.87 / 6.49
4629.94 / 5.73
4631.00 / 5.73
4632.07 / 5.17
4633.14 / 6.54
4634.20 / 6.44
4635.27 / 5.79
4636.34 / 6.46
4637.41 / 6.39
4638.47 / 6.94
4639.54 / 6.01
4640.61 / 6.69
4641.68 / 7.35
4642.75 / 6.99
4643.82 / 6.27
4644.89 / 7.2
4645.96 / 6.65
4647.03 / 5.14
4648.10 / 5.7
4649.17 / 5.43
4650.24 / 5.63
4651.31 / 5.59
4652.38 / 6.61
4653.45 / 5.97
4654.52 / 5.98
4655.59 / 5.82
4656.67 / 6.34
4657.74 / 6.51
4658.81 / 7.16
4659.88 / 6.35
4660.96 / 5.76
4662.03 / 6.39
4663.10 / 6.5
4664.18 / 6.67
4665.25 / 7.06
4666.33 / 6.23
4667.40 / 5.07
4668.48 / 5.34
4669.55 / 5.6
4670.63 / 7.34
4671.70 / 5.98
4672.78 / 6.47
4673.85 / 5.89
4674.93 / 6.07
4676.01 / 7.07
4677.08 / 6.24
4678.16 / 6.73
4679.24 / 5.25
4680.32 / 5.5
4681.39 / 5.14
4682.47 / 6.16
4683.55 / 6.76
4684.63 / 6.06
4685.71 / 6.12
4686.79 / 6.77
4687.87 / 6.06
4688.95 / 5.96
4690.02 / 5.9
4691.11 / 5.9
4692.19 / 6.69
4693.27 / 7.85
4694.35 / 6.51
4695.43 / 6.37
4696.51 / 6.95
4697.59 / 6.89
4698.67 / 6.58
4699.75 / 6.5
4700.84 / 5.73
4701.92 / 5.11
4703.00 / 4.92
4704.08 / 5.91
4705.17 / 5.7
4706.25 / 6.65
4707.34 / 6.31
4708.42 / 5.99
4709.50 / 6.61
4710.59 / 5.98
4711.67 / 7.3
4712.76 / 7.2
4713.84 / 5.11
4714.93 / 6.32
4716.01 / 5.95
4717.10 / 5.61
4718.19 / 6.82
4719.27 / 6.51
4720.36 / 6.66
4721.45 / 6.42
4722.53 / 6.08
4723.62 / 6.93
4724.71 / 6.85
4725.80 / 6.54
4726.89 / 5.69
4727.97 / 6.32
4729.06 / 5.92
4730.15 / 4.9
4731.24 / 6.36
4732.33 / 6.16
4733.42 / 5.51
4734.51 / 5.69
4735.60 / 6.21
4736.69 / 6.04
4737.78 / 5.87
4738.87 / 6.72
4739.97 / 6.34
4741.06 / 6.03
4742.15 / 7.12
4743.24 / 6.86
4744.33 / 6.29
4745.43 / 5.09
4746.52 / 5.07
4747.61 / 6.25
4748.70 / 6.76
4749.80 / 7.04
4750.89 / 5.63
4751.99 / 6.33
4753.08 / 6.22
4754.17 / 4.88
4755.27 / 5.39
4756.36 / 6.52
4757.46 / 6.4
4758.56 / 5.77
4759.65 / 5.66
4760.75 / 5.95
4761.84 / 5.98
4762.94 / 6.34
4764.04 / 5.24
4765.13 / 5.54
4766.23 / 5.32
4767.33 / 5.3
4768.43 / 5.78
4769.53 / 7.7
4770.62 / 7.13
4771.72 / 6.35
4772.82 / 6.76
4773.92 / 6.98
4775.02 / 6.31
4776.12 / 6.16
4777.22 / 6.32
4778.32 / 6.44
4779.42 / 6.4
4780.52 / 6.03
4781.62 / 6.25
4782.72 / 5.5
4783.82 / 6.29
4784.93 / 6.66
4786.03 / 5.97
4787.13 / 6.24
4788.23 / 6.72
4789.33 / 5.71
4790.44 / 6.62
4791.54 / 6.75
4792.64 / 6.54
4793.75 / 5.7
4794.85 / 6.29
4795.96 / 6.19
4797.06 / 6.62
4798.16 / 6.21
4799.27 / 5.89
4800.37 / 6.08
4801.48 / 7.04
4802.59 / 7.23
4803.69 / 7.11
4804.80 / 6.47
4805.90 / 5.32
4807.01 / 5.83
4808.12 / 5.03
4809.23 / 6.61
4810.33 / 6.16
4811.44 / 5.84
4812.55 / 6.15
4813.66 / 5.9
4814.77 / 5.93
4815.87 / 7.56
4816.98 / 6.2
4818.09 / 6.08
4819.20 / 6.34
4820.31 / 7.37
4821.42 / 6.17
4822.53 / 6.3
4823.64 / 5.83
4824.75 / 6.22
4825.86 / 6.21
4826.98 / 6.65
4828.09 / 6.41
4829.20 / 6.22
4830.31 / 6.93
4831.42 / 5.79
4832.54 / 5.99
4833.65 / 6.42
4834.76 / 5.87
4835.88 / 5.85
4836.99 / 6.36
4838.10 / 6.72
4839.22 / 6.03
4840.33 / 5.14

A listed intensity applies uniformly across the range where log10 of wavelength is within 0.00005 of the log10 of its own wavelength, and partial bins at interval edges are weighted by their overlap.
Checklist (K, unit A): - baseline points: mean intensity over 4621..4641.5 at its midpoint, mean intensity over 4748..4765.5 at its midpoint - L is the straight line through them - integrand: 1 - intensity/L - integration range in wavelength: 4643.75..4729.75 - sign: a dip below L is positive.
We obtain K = -1.2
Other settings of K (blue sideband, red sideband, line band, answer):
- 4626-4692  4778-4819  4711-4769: 1.3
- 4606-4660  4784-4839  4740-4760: 0.6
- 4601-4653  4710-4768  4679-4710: -0.2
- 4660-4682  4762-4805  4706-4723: -0.4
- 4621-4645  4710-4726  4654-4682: 0.9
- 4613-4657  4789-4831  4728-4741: 0.6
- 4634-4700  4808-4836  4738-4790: 0.9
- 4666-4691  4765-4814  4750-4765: 0.8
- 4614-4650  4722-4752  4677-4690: 0.3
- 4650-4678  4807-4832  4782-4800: 0.0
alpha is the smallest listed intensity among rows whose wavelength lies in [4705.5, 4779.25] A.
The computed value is 4.88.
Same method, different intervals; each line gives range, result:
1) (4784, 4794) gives 5.7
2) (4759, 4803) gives 5.24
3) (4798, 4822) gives 5.03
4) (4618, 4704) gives 4.92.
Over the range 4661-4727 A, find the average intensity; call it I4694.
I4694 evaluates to 6.25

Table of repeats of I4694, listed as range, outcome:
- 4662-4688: 6.18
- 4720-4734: 6.17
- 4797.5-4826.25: 6.28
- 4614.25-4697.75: 6.25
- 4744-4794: 6.14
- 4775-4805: 6.35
